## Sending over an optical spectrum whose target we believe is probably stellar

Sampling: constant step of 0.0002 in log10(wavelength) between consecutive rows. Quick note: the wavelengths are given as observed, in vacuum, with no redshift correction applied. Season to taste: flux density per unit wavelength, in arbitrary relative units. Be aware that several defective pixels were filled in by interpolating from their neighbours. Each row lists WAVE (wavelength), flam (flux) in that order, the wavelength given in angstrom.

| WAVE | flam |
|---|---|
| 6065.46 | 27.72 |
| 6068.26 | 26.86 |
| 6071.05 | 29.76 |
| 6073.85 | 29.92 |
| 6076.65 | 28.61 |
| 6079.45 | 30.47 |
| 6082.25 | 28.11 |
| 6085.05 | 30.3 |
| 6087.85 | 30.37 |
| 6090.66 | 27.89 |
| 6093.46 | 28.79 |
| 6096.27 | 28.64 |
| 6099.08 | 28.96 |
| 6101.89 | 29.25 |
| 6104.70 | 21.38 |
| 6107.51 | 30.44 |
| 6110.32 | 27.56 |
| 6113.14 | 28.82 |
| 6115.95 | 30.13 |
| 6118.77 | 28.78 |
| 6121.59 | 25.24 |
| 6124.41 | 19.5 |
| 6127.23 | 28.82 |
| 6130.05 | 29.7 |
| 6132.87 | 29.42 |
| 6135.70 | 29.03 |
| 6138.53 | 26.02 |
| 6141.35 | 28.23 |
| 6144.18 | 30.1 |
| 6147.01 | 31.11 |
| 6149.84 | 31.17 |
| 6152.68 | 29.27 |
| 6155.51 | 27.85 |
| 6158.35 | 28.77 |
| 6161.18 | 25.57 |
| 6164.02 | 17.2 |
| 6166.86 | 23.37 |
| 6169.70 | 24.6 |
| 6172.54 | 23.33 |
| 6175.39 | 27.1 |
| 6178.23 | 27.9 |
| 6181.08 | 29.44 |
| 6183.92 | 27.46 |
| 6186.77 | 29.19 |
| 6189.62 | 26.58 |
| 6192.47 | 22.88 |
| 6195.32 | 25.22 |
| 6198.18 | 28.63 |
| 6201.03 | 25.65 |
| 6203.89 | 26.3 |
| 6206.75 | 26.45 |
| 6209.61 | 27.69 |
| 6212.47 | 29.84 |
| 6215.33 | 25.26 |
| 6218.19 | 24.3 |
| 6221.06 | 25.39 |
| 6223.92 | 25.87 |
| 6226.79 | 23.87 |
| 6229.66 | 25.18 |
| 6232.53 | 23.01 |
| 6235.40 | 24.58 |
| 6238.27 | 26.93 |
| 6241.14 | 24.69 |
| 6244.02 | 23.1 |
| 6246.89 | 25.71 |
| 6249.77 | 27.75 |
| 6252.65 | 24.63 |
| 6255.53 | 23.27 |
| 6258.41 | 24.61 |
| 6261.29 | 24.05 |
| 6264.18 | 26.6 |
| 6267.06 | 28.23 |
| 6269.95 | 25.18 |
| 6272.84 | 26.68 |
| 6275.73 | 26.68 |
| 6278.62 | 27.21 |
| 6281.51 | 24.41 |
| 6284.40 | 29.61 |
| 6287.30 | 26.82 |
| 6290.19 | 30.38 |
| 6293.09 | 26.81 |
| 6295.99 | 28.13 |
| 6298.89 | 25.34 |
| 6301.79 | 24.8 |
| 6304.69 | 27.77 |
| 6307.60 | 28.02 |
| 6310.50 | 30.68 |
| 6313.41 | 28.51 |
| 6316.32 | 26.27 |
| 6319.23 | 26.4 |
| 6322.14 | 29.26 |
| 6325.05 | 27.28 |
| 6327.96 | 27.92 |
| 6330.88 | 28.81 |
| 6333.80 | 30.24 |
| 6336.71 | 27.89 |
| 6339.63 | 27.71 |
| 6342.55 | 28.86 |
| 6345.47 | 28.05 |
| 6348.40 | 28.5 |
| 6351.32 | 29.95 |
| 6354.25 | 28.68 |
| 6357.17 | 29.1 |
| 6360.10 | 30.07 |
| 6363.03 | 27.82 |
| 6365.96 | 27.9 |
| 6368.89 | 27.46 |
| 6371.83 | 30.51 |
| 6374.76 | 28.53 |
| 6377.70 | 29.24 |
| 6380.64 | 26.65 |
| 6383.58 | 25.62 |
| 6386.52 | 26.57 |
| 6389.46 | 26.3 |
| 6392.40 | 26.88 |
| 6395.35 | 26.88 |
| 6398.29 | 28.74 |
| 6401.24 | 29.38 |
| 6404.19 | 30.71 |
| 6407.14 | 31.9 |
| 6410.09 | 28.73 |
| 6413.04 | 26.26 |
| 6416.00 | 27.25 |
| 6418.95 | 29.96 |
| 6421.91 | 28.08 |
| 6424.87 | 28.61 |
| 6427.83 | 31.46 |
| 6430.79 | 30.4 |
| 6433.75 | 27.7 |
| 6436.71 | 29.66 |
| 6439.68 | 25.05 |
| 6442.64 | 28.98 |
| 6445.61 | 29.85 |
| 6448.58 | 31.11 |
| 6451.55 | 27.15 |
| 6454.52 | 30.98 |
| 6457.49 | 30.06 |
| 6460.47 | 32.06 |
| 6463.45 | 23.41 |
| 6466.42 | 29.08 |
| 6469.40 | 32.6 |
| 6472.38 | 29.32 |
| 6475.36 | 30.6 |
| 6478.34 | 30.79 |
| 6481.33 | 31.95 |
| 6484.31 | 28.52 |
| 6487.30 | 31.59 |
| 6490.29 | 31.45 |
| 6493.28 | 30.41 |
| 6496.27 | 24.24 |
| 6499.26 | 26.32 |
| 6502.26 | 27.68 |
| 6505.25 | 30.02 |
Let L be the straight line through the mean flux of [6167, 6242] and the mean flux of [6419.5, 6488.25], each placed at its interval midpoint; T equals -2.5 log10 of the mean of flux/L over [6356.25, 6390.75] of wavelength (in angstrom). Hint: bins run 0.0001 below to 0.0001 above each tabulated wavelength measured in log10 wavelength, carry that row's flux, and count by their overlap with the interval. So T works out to 0.02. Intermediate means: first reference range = 26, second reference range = 29.5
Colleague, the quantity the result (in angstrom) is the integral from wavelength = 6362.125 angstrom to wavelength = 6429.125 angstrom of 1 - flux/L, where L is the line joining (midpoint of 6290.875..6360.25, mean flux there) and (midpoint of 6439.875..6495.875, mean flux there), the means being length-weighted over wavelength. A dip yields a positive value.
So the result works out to 1.4 angstrom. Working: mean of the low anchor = 28.1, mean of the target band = 28.3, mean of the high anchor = 29.8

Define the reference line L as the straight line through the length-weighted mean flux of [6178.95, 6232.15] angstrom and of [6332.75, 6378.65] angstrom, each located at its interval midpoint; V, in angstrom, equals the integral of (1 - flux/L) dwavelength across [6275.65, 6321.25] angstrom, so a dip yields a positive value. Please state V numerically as 0.71 angstrom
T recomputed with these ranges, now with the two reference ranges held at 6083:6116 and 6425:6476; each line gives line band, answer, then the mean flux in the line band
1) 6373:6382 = 0.035 mag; 28.2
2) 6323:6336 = 0.018 mag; 28.6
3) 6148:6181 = 0.096 mag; 26.2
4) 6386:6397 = 0.097 mag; 26.7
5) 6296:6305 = 0.113 mag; 26.1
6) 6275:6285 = 0.083 mag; 26.8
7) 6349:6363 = -0.005 mag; 29.2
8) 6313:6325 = 0.059 mag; 27.5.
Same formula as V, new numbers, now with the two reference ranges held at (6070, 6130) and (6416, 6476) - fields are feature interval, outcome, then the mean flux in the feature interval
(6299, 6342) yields 1.43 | 27.9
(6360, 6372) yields 0.24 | 28.4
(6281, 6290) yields 0.33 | 27.7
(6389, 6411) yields 0.23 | 28.8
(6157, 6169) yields 1.96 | 23.8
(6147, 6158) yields -0.48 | 29.6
